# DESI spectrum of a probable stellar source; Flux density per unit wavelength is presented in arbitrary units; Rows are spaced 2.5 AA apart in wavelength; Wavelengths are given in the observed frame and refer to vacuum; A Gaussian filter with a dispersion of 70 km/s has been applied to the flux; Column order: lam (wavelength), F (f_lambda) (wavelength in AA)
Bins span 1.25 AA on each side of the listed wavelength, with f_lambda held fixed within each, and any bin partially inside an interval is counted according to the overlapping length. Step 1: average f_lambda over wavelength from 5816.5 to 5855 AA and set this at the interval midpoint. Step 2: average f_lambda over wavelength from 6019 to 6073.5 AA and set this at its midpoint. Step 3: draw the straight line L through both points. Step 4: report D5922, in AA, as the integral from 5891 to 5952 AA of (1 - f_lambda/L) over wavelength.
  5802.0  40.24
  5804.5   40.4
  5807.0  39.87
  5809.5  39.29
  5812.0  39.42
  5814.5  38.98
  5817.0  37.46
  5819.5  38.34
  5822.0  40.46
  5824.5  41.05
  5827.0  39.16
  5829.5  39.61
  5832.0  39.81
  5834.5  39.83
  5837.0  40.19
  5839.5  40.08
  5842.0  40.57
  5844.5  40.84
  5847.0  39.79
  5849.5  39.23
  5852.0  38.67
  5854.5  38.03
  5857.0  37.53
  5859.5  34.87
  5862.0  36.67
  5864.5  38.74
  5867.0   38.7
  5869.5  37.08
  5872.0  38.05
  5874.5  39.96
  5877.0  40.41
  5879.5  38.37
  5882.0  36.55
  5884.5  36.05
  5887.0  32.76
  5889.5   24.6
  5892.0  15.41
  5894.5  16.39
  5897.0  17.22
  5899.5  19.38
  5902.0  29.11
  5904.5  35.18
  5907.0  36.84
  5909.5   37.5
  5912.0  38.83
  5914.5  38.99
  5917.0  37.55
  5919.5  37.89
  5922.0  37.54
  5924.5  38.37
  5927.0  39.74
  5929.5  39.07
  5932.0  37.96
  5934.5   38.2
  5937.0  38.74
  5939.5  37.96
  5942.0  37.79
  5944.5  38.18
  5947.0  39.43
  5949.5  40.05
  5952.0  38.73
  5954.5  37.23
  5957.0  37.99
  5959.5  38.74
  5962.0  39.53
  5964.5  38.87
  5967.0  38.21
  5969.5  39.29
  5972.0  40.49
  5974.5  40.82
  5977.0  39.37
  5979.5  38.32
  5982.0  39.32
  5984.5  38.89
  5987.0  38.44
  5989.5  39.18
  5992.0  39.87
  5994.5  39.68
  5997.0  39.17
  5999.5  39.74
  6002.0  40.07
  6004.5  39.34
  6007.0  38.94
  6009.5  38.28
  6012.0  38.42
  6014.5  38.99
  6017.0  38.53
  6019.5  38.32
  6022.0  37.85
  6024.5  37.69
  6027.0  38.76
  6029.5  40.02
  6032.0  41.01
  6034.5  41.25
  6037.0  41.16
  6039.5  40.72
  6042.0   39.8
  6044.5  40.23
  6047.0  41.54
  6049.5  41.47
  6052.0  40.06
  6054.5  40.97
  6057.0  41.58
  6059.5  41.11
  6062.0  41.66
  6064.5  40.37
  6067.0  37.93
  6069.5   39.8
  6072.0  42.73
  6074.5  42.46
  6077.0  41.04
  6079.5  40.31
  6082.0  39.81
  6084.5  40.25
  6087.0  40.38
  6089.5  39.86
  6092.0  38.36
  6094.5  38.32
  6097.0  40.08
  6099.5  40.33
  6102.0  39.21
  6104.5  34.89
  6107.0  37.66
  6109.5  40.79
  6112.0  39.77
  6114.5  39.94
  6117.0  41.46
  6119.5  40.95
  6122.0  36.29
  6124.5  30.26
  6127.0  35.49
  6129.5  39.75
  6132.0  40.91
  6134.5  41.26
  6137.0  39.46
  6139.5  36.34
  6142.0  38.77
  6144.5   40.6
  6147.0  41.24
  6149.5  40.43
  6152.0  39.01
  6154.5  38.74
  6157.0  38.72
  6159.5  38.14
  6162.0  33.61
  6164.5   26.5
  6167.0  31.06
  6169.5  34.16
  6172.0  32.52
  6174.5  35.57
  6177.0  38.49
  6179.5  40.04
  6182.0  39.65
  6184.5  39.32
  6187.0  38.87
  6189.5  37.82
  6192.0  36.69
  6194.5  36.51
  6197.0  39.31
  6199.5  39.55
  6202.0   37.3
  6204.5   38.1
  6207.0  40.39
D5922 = 8.3 AA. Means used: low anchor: 39.6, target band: 34.5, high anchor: 40.3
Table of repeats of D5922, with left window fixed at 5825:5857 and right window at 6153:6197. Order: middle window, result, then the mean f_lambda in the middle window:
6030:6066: -3.2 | 40.9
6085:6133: -2.2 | 38.7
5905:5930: 0.5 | 38.1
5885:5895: 3.9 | 23.8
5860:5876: 0.5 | 38.1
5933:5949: 0.1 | 38.5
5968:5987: -0.6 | 39.4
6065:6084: -1.6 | 40.6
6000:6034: -1.0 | 39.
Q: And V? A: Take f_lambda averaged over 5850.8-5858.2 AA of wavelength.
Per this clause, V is 38.1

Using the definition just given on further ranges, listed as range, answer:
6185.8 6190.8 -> 38.3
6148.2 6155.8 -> 39.4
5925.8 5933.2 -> 38.9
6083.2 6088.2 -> 40.3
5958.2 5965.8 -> 39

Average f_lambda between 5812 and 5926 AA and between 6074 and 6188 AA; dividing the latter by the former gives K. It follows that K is 1.06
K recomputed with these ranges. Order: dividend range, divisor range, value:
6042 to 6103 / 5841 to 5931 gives 1.15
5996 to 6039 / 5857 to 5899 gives 1.21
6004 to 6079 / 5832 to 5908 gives 1.16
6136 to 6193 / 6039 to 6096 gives 0.92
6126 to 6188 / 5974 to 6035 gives 0.96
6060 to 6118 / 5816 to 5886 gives 1.03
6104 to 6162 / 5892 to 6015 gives 1.05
